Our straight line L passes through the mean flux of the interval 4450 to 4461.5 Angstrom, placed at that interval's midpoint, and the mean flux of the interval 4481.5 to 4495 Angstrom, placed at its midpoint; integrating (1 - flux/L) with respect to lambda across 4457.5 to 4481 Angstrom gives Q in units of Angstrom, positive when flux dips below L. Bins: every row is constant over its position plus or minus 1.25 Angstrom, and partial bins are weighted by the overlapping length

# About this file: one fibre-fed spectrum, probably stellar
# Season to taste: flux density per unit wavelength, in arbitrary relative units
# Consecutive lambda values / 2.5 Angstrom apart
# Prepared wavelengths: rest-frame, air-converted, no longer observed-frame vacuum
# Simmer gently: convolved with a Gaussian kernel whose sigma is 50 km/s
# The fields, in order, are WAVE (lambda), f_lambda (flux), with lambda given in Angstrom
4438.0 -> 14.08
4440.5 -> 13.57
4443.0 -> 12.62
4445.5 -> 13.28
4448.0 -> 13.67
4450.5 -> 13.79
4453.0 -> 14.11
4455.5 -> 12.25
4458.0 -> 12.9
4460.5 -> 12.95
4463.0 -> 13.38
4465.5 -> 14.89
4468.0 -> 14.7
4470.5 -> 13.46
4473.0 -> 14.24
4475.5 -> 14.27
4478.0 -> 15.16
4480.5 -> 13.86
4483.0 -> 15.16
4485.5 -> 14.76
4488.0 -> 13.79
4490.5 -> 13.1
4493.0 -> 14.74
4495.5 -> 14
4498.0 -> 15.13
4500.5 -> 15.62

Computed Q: -0.7 Angstrom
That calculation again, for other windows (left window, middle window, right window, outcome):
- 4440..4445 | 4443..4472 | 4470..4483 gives 0.15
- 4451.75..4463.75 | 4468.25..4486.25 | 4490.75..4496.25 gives -0.96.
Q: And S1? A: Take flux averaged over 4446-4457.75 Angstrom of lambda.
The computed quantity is 13.4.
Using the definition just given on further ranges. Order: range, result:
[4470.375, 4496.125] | 14.3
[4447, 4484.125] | 13.9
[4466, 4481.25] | 14.3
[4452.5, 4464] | 13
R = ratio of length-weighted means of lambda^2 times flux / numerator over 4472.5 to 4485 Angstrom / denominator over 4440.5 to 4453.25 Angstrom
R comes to 1.10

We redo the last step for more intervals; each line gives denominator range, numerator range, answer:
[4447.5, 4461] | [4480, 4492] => 1.08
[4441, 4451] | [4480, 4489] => 1.10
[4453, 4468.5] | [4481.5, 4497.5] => 1.07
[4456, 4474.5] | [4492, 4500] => 1.09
